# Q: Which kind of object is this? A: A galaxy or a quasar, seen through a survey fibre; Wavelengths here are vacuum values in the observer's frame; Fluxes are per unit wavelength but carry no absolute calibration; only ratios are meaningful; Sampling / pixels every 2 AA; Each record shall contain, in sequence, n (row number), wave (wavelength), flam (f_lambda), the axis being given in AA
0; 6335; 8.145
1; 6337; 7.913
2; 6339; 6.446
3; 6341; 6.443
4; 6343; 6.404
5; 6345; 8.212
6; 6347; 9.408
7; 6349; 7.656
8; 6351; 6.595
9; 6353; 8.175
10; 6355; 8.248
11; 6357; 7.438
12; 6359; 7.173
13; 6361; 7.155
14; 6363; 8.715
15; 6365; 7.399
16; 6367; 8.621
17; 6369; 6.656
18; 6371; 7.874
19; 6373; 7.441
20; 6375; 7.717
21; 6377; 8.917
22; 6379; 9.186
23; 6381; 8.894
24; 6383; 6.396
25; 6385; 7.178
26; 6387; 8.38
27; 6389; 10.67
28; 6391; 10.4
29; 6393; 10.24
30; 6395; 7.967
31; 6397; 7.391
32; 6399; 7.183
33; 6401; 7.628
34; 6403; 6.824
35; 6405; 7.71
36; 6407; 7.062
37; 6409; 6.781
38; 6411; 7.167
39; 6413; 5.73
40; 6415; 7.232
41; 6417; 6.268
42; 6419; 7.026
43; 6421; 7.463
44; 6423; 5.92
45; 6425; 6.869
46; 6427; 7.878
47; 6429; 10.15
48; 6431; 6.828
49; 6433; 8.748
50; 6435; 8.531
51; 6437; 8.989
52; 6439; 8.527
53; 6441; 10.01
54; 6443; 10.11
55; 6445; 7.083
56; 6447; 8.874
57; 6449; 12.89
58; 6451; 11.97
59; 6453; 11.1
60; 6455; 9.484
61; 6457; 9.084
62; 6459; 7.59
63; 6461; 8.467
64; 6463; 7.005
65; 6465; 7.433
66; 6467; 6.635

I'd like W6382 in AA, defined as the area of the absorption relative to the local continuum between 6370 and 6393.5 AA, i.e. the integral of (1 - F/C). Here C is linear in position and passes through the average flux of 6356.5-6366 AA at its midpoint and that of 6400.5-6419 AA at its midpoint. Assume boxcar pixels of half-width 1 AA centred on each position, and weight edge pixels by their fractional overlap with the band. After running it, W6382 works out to -4.1 AA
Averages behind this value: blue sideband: 7.58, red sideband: 6.92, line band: 8.57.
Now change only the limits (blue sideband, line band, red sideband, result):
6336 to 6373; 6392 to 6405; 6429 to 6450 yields 0.8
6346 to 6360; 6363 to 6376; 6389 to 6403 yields 0.6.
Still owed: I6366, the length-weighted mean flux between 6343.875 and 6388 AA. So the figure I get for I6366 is 7.88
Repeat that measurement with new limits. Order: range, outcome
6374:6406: 8.29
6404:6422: 6.94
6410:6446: 7.81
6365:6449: 8.02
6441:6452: 10.2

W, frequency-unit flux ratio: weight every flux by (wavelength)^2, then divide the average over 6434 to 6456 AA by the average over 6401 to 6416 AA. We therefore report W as 1.42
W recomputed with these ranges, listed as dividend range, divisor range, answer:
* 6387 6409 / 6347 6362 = 1.10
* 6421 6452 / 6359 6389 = 1.13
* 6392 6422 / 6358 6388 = 0.94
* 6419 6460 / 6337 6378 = 1.19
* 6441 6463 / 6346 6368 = 1.25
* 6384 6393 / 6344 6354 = 1.17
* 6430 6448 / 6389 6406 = 1.05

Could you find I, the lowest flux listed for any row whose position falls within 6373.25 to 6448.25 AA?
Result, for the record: 5.73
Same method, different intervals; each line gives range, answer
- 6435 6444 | 8.527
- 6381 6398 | 6.396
